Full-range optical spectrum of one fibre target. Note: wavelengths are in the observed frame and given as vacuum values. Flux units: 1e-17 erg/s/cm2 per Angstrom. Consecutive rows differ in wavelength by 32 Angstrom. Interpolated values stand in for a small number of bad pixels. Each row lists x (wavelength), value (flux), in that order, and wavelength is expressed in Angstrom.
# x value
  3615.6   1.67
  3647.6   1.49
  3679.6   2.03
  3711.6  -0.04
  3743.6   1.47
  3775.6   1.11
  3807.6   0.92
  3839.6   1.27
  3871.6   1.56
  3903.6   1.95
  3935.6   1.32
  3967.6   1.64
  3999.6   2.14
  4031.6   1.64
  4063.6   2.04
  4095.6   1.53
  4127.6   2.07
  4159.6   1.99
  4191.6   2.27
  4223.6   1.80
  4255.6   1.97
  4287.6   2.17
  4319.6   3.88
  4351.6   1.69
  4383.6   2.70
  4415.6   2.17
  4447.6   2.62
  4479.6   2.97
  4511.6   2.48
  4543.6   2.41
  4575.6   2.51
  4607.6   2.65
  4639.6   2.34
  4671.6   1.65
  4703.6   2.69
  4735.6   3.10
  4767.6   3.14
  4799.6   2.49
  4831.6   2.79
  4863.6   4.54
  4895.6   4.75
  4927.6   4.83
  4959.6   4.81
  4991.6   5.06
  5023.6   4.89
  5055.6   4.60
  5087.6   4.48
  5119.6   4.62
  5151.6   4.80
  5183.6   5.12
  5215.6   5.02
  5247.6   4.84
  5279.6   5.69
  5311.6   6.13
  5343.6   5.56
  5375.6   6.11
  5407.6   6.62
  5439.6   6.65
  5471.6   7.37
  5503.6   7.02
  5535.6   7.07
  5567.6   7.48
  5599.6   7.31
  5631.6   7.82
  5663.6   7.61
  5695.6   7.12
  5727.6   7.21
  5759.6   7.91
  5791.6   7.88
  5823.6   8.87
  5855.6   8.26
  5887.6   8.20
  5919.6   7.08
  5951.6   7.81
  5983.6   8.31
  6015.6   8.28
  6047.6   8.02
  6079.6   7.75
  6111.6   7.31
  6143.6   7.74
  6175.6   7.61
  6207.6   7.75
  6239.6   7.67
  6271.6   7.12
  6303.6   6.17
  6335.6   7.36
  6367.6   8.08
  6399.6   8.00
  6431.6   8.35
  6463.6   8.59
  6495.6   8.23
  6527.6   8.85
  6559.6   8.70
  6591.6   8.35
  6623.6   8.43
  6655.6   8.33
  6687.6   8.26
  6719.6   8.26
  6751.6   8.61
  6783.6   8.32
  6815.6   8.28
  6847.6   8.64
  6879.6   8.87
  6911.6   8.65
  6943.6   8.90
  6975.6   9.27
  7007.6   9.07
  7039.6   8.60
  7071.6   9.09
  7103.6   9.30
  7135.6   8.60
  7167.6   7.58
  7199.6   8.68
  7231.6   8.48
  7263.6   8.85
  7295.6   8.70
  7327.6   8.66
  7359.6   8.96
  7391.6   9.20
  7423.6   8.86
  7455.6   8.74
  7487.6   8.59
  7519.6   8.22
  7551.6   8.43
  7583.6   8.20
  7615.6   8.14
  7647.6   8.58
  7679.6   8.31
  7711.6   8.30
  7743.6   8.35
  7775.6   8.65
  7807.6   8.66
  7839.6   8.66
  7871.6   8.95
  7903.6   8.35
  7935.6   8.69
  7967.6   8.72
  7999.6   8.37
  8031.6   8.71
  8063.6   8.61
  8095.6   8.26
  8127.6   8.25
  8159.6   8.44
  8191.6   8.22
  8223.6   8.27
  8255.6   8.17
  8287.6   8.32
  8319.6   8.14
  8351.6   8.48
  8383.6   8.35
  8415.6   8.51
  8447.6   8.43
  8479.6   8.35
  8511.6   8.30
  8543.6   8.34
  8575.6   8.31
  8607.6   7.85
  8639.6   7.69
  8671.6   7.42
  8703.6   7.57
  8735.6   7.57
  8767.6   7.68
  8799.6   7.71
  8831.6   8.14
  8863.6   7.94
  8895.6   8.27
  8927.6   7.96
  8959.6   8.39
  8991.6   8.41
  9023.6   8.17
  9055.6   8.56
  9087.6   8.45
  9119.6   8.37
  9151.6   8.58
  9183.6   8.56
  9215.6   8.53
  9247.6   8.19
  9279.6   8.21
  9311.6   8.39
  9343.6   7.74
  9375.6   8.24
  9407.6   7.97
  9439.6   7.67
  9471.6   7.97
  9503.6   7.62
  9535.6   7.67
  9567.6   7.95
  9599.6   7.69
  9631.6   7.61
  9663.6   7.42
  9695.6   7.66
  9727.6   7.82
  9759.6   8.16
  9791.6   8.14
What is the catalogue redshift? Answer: 0.22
